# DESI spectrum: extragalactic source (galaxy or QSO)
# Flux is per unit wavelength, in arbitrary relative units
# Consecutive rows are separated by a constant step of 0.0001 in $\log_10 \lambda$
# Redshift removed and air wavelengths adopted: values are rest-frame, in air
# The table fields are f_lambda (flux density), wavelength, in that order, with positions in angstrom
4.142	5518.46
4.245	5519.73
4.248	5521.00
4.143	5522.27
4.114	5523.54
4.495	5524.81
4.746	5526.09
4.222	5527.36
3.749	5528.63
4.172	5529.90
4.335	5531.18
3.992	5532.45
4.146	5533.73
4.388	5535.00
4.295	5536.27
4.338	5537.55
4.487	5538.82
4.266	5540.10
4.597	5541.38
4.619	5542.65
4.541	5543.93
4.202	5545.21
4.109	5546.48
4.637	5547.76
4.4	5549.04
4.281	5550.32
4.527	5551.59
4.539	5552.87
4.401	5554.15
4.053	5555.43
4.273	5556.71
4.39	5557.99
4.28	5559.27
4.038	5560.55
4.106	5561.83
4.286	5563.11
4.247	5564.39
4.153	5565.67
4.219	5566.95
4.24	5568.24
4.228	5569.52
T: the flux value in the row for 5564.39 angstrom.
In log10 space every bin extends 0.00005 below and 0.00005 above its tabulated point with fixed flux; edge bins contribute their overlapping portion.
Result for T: 4.247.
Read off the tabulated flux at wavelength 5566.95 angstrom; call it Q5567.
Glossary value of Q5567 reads 4.219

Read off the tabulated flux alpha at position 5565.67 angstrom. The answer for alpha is 4.153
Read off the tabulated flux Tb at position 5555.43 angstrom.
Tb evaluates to 4.053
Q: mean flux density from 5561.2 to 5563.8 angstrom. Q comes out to 4.2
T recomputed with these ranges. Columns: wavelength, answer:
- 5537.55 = 4.338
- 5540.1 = 4.266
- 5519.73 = 4.245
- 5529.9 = 4.172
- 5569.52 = 4.228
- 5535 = 4.388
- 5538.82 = 4.487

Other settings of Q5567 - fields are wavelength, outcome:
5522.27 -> 4.143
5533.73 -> 4.146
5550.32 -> 4.281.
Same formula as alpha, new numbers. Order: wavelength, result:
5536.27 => 4.295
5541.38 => 4.597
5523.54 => 4.114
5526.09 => 4.746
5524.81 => 4.495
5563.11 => 4.286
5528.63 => 3.749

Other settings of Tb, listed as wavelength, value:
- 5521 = 4.248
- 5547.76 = 4.637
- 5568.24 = 4.24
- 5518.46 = 4.142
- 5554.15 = 4.401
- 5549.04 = 4.4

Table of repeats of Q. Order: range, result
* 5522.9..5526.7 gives 4.44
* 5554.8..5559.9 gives 4.25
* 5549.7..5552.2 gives 4.42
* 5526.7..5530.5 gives 4.06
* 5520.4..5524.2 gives 4.18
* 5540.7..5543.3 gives 4.6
